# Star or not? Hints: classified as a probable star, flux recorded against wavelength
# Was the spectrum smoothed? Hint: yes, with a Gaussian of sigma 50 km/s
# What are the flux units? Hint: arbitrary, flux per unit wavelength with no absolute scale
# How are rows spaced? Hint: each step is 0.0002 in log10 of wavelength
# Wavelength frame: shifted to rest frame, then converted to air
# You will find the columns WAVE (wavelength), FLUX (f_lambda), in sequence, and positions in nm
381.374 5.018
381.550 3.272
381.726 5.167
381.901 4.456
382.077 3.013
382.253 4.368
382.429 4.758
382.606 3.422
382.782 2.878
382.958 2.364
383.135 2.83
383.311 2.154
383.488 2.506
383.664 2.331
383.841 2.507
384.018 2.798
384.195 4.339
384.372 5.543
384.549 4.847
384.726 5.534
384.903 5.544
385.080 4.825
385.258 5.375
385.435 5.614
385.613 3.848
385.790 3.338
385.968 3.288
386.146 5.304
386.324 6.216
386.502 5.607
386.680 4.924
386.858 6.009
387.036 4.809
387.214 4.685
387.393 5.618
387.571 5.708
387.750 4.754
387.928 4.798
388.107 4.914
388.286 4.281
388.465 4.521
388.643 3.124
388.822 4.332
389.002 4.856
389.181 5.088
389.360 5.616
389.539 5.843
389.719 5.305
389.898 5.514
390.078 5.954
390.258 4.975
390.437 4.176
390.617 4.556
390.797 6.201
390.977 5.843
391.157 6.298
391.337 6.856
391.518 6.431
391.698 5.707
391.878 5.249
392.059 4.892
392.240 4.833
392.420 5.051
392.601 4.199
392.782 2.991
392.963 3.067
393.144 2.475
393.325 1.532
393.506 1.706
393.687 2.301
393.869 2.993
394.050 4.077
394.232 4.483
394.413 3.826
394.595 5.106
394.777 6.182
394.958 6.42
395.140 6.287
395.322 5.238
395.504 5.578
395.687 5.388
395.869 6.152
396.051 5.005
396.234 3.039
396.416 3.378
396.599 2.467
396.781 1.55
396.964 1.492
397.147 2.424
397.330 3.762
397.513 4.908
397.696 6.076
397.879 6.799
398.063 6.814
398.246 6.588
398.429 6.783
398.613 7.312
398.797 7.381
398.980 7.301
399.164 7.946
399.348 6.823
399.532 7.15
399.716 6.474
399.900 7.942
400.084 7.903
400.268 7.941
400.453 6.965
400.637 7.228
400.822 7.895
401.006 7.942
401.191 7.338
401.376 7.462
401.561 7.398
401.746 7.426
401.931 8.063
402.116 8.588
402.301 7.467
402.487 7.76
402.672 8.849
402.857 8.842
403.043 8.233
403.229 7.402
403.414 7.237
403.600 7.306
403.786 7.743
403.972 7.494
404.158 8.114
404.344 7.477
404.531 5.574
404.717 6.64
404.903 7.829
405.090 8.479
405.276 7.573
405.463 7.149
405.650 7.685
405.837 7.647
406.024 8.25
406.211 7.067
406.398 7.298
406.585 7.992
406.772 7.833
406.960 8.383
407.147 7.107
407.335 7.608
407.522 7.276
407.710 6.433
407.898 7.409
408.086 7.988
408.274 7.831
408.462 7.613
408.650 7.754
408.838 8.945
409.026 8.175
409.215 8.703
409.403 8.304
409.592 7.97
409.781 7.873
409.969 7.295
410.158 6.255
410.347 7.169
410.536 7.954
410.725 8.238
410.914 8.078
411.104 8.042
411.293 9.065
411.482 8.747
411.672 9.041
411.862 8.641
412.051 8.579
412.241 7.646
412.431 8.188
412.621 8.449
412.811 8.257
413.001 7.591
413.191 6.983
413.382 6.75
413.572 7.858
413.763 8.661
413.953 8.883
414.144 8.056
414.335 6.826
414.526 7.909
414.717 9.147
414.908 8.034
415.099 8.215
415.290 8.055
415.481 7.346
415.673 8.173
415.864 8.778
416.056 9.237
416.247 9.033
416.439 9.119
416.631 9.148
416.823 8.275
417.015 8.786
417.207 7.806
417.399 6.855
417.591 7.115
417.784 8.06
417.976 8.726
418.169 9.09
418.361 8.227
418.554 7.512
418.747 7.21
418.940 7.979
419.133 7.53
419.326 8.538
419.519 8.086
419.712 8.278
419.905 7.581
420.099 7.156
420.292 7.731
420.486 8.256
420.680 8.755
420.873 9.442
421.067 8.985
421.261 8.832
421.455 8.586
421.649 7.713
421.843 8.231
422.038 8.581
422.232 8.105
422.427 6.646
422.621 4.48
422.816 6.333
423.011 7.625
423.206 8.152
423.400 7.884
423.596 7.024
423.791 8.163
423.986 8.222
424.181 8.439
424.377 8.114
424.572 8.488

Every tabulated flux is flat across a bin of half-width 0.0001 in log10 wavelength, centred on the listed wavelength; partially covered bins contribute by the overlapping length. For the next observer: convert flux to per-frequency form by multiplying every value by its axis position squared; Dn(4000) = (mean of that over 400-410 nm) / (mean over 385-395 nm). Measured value 1.8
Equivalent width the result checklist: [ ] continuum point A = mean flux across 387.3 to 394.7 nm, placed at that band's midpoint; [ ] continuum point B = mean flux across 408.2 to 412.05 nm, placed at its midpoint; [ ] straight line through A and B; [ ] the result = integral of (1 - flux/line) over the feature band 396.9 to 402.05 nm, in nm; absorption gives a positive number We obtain -0.444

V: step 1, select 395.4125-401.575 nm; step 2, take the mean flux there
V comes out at 6.01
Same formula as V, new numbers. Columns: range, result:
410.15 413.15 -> 8.16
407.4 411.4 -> 7.83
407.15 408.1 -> 7.26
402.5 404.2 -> 7.9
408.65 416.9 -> 8.17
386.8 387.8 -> 5.26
